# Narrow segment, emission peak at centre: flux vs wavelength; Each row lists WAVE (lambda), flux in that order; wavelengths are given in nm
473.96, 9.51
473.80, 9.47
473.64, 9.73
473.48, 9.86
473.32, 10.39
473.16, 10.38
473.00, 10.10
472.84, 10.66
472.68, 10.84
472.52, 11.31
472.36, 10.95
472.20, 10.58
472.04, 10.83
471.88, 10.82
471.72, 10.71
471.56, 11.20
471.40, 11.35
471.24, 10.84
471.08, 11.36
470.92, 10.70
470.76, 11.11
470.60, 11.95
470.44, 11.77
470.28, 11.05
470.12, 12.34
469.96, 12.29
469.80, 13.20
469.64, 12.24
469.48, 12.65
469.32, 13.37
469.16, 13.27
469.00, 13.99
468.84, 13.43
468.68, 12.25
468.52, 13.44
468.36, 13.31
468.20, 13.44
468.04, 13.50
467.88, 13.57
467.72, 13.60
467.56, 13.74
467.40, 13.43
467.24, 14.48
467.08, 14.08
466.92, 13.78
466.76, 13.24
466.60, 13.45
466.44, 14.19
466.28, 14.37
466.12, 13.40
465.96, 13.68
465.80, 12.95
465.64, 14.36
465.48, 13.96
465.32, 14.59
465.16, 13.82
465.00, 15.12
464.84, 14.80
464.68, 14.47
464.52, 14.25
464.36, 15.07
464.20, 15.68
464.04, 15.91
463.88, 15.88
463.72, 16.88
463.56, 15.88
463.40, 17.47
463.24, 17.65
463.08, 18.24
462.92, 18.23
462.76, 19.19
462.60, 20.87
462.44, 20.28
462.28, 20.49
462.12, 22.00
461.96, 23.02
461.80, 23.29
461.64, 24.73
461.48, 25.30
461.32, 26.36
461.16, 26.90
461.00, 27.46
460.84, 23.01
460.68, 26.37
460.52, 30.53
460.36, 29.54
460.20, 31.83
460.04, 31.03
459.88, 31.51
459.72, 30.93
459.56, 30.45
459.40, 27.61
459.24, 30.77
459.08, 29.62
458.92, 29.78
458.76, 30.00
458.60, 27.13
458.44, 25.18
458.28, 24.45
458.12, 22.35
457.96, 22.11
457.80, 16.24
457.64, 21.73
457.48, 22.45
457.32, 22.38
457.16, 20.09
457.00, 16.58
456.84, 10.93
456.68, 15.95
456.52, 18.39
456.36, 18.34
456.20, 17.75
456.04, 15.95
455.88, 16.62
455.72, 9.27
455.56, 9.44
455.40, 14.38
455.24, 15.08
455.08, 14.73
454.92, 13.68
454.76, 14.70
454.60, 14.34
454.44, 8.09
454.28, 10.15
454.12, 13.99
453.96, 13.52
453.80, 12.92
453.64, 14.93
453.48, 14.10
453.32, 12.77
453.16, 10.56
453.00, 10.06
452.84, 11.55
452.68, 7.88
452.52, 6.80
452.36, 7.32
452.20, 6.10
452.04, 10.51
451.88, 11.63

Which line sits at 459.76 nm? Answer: Lyman alpha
